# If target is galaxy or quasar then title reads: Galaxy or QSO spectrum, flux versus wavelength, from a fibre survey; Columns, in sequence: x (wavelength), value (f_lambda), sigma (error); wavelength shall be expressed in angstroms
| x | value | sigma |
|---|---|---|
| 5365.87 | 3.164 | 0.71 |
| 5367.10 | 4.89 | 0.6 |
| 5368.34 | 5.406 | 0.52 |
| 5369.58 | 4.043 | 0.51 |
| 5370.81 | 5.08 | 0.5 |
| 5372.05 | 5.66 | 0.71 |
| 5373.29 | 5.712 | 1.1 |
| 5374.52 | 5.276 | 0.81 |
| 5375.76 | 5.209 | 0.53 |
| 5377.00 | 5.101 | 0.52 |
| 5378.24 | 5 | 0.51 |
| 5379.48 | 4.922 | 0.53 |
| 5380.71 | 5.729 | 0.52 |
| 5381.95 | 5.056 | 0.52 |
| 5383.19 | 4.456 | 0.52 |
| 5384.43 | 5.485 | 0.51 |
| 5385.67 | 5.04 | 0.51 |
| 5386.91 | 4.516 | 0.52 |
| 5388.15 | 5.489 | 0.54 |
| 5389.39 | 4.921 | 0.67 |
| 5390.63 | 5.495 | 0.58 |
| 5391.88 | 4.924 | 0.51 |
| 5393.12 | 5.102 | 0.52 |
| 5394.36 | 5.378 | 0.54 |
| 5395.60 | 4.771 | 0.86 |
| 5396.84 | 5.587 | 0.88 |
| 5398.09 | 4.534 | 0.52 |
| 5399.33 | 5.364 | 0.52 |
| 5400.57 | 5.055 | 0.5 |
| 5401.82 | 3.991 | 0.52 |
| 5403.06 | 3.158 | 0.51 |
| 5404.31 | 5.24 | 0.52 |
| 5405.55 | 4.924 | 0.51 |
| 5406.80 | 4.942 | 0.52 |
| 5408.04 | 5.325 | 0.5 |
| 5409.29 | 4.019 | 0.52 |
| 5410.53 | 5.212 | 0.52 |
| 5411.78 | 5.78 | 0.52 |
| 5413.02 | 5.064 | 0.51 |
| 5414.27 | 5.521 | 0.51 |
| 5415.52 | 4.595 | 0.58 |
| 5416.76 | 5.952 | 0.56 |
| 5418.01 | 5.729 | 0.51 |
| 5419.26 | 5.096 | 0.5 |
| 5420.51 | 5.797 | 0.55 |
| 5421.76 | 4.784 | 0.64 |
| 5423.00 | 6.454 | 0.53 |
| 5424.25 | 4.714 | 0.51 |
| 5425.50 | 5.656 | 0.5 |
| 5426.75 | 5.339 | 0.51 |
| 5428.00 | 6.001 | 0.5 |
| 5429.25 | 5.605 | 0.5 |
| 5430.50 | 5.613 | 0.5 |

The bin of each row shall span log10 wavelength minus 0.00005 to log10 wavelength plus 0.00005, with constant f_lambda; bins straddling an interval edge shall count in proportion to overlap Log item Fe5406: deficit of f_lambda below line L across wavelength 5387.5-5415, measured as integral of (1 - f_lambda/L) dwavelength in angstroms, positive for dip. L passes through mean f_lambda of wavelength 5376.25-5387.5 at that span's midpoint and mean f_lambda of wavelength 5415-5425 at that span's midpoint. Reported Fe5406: 1.23 angstroms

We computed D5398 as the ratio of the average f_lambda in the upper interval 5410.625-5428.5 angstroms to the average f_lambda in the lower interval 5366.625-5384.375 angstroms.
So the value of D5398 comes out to 1.1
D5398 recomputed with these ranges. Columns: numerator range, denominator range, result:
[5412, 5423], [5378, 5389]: 1.06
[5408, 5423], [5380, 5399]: 1.04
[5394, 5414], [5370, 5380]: 0.94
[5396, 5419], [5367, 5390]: 0.98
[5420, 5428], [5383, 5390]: 1.10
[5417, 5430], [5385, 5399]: 1.09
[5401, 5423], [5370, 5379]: 0.96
